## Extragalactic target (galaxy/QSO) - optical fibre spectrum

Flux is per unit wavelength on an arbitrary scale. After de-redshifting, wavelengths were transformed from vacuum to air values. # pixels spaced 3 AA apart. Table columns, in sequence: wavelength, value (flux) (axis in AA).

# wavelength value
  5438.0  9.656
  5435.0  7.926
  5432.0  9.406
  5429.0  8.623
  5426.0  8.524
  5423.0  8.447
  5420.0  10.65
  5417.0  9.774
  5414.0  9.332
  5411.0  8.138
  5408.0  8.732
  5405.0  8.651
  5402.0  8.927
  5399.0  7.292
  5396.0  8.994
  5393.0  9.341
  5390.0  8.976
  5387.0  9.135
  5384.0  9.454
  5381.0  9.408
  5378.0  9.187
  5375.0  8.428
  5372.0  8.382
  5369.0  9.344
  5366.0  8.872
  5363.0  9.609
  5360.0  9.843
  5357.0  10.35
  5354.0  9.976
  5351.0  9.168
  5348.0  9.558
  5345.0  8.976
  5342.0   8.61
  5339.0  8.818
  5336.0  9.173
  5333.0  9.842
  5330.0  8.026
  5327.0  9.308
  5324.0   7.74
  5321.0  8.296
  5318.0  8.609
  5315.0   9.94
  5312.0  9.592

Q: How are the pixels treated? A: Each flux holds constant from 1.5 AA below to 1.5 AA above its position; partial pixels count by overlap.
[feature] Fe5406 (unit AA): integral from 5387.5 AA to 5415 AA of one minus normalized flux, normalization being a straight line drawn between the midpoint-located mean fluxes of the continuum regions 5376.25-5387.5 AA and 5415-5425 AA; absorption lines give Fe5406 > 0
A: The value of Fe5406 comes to 2.1 AA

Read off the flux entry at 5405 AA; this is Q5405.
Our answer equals 8.651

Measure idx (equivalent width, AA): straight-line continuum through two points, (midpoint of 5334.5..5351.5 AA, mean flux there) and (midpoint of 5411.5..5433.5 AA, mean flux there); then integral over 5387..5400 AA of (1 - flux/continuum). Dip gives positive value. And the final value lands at 0.5 AA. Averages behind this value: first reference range 9.04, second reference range 9.2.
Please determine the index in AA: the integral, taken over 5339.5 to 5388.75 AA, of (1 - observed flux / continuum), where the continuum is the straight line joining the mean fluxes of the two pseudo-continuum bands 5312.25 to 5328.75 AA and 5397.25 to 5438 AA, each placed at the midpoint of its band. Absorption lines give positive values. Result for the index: -2.4 AA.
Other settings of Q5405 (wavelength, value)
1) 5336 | 9.173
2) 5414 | 9.332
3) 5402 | 8.927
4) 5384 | 9.454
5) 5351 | 9.168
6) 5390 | 8.976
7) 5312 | 9.592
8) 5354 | 9.976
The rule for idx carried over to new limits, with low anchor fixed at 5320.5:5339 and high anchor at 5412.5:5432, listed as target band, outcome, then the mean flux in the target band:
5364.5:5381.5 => 0.1 AA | 8.91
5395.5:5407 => 0.9 AA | 8.43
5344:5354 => -0.6 AA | 9.36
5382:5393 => -0.2 AA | 9.22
